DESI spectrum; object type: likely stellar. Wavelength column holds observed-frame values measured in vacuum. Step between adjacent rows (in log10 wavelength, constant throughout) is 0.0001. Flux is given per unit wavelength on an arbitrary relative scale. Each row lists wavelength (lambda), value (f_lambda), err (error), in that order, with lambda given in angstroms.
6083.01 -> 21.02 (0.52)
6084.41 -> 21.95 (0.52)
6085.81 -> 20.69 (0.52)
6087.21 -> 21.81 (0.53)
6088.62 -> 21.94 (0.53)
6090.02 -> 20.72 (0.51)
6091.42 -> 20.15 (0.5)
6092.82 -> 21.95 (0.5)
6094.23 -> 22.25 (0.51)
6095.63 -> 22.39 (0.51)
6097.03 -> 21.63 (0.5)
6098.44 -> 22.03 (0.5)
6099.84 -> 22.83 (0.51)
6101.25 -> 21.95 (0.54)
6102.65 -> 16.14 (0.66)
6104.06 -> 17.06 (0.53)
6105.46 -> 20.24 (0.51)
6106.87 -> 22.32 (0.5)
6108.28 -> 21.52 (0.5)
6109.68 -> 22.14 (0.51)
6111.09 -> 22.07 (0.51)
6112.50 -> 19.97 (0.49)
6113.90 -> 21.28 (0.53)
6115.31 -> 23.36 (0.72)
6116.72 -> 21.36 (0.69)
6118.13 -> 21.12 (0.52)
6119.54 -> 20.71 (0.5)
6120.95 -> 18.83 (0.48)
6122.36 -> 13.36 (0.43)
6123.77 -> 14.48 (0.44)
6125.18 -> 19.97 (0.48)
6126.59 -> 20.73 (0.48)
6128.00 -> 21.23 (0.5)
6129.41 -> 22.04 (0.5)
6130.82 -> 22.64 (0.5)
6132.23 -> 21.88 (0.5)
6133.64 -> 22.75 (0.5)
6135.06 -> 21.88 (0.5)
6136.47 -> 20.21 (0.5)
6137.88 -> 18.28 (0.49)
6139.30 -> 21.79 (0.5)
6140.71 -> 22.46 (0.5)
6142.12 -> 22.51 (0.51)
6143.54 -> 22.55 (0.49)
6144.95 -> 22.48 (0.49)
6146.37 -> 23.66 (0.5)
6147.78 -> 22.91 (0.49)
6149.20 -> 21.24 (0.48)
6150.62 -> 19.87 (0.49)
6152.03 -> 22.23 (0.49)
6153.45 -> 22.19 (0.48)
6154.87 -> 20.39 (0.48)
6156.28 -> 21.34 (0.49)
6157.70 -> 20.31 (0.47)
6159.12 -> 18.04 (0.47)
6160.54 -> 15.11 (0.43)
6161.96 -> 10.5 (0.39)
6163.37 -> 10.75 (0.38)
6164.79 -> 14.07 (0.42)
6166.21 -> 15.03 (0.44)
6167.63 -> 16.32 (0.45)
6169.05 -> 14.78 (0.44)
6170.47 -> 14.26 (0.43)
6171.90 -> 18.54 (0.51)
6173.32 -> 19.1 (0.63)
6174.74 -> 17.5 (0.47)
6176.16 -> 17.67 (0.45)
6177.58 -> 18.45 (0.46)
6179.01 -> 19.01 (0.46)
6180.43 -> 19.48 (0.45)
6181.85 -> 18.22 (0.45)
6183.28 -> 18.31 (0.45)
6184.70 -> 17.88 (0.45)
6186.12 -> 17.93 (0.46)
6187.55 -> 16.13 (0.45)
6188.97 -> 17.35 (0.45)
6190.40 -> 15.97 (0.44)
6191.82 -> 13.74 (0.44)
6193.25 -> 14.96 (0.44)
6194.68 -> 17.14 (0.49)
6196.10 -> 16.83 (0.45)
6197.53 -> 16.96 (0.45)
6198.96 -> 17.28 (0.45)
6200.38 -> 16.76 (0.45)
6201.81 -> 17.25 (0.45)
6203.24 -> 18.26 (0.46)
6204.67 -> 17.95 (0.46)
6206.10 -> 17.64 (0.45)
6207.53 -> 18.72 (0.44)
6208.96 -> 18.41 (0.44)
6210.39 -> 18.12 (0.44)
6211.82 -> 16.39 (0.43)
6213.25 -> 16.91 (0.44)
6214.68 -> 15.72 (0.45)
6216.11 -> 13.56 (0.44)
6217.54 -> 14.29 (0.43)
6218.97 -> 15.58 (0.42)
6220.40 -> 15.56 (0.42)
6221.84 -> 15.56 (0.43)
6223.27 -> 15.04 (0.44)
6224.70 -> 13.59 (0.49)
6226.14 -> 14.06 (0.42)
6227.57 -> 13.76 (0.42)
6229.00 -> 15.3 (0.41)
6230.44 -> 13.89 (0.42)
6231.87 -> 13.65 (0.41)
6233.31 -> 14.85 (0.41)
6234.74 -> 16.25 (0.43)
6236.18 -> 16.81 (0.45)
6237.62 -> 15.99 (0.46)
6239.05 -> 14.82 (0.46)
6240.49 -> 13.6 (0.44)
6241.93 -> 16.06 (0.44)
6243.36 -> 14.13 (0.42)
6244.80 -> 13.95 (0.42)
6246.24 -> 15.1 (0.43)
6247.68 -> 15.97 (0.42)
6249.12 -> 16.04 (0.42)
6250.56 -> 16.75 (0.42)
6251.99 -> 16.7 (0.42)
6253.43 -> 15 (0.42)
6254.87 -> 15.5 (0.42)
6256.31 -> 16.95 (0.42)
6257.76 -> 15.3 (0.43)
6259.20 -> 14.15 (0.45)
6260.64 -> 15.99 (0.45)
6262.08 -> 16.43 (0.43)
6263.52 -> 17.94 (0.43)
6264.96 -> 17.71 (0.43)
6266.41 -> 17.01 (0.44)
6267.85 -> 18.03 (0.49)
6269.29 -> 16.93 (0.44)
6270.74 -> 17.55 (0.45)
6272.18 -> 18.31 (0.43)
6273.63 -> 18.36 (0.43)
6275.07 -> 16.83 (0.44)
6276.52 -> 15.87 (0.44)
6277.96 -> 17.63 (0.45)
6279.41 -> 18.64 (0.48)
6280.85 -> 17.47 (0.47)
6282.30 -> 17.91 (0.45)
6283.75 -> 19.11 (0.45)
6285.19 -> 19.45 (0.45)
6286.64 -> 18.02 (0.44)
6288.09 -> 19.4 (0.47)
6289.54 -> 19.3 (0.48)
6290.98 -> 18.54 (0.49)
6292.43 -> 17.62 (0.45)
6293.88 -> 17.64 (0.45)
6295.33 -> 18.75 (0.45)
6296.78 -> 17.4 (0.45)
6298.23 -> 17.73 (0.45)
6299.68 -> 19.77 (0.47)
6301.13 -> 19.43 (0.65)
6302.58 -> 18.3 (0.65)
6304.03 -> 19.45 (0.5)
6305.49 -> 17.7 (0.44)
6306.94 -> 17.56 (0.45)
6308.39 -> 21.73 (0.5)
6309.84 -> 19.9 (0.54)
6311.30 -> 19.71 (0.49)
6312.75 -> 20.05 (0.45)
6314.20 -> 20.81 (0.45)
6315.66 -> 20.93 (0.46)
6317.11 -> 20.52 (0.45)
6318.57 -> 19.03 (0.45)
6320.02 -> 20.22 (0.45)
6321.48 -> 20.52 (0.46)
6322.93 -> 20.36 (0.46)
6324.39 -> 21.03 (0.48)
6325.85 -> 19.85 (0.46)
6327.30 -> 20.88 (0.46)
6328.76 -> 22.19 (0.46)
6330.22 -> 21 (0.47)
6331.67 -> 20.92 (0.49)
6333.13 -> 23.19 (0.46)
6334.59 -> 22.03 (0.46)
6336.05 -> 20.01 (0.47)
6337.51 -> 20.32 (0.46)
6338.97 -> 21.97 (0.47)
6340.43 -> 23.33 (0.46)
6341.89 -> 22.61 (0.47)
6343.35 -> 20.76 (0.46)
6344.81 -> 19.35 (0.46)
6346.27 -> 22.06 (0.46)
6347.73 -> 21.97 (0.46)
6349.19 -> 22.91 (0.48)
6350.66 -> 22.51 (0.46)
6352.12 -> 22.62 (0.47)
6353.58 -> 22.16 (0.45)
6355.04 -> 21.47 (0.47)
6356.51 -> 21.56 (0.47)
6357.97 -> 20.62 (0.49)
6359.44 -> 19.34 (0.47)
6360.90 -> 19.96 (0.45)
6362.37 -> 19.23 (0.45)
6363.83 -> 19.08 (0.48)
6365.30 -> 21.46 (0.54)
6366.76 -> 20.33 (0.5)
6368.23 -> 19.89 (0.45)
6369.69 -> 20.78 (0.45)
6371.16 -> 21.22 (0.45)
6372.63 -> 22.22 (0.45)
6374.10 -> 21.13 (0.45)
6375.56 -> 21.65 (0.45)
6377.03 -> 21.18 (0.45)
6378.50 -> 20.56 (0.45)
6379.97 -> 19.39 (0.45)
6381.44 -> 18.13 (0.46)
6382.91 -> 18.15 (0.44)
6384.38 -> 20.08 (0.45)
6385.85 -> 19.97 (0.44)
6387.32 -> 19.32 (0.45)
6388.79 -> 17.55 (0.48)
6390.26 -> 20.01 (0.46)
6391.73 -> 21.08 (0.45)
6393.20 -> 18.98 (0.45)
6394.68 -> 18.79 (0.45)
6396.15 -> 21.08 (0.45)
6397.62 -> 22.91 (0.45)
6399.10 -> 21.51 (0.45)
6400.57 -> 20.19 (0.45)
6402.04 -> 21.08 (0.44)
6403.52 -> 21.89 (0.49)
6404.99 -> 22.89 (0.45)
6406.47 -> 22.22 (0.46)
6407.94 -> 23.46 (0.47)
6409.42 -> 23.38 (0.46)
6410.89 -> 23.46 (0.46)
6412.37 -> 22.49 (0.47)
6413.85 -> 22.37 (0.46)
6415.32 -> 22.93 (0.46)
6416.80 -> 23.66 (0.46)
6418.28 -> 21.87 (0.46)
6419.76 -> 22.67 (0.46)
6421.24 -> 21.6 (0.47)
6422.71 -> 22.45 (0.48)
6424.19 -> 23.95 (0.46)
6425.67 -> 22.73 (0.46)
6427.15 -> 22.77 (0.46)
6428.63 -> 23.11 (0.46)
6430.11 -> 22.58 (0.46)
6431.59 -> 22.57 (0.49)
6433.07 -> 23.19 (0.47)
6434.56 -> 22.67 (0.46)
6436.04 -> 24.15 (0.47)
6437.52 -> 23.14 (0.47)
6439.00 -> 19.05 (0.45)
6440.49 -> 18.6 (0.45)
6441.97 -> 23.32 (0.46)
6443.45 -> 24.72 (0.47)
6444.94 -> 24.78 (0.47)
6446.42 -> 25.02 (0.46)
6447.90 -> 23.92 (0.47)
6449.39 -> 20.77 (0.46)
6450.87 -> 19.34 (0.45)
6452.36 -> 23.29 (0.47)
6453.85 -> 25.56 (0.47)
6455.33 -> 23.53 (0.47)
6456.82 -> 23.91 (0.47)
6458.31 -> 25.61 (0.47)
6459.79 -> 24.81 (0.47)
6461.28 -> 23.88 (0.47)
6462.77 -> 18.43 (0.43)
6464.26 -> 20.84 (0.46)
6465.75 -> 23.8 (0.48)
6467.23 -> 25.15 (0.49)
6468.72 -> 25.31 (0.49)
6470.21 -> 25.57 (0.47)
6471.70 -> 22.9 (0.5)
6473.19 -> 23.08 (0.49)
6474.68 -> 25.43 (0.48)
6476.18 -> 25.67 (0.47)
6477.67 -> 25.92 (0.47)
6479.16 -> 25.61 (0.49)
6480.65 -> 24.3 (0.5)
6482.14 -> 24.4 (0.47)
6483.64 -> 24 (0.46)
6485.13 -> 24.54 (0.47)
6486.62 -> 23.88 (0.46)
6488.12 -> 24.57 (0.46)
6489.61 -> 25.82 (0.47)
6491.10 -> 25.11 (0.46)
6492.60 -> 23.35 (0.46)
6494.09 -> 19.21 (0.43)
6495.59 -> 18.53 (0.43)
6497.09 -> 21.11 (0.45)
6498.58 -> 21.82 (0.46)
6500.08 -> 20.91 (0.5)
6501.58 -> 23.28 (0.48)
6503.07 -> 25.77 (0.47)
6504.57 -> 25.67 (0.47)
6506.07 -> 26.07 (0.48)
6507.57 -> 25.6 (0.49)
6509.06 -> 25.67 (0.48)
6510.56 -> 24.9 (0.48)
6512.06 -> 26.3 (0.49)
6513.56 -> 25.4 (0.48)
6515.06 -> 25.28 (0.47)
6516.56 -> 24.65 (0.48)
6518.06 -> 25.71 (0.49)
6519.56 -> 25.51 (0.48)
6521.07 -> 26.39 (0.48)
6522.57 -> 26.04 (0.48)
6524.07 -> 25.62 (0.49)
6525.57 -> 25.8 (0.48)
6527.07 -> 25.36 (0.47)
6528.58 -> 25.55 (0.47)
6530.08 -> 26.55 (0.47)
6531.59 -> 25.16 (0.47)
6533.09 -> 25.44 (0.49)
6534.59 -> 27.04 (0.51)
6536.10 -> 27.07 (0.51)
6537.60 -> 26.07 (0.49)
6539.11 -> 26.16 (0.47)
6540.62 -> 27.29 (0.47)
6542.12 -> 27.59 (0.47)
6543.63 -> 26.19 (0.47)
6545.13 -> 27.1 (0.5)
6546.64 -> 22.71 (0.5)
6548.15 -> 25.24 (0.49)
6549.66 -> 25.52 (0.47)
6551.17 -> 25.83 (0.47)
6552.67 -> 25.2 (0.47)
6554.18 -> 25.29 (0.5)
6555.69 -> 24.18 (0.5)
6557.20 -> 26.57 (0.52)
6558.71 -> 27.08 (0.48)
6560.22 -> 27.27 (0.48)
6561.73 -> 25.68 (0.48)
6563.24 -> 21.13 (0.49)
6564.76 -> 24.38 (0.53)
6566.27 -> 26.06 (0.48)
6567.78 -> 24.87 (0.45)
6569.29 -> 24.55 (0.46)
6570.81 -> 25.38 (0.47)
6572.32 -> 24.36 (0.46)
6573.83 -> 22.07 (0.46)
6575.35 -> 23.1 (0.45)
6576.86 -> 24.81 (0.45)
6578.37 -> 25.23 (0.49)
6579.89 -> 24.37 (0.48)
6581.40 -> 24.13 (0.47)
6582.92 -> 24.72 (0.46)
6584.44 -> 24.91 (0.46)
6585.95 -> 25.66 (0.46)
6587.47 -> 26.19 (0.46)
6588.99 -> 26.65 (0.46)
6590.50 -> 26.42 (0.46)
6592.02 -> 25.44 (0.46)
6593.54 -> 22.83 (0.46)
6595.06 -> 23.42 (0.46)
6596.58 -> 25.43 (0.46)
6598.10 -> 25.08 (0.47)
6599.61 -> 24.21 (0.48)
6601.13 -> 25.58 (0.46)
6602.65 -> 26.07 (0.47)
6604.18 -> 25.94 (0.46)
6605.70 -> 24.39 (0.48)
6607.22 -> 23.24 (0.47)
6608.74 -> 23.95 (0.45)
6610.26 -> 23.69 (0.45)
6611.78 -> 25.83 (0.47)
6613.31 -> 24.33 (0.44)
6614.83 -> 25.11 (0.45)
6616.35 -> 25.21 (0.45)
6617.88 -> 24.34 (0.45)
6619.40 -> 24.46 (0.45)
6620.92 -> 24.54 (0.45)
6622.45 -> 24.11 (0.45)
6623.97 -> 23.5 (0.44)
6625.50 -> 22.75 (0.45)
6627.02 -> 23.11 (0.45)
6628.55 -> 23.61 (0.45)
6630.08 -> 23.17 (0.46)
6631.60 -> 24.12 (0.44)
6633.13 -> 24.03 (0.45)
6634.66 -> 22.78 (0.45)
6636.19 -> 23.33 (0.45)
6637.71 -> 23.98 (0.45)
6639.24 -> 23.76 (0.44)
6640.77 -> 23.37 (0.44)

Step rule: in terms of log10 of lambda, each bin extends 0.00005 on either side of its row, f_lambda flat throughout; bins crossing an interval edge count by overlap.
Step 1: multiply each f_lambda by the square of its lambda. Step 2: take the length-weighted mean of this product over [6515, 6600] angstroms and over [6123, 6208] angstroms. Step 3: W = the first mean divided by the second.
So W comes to 1.5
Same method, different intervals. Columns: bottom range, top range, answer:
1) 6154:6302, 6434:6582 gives 1.60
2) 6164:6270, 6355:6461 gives 1.42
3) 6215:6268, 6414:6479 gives 1.61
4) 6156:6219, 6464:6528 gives 1.61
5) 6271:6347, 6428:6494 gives 1.26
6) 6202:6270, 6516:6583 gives 1.76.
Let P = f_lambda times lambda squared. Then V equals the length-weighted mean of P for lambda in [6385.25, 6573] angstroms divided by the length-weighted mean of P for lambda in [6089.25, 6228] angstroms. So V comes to 1.41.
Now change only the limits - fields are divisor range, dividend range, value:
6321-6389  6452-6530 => 1.22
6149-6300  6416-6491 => 1.50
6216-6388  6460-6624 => 1.44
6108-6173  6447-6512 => 1.35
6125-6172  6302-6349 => 1.12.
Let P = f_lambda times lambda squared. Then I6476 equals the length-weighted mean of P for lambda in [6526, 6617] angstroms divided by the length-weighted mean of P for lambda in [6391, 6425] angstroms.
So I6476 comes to 1.20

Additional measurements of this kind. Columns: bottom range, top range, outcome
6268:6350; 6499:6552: 1.39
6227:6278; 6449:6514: 1.60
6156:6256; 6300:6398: 1.33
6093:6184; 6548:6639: 1.44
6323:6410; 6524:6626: 1.28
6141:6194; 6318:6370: 1.23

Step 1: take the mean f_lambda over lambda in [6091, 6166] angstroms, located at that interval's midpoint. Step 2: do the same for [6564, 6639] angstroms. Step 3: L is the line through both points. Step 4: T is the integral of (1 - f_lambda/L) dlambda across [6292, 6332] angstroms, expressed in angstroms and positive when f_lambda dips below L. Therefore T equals 4.1 angstroms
